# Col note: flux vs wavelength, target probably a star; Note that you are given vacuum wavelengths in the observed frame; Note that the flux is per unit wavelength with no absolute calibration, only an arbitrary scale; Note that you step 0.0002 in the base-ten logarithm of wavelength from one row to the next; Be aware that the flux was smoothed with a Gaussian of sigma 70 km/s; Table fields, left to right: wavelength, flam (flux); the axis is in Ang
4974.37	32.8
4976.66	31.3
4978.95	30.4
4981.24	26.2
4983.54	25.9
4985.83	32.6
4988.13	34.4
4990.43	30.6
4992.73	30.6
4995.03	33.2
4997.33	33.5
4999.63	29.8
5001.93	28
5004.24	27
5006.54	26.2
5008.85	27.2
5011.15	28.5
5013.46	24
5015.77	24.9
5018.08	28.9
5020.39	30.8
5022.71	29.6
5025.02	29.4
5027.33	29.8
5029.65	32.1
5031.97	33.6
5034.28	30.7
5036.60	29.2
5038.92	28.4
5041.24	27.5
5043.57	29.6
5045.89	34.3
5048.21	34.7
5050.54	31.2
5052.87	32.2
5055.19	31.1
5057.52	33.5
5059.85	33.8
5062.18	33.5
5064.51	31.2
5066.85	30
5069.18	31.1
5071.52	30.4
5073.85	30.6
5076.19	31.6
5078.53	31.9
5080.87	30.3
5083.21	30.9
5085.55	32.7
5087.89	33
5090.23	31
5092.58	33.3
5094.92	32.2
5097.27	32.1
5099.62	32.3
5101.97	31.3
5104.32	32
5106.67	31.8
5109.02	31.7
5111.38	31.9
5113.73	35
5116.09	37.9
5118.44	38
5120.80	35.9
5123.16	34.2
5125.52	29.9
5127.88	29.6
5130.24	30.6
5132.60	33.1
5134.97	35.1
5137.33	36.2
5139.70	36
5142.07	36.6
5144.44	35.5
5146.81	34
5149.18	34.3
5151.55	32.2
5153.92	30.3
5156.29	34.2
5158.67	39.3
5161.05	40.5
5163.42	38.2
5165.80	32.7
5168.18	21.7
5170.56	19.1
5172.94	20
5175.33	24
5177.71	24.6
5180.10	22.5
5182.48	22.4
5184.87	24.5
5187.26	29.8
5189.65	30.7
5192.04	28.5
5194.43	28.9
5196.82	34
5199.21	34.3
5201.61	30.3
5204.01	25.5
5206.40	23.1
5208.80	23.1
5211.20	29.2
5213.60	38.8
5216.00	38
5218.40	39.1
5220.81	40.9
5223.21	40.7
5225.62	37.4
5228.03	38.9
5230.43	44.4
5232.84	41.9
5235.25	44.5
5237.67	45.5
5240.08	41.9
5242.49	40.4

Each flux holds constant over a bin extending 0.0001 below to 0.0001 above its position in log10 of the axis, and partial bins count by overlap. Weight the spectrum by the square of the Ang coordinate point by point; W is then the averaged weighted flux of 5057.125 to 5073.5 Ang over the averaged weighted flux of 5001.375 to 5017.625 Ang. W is 1.22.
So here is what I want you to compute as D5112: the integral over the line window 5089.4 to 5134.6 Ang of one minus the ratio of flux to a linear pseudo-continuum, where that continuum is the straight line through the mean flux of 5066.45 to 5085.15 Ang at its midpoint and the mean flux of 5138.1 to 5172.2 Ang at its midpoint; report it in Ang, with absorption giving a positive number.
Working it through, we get -1.4 Ang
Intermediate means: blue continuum 31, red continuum 33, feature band 32.9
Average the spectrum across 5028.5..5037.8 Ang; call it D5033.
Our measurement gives 31.4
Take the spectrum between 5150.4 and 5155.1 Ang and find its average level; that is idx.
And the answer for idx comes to 31.3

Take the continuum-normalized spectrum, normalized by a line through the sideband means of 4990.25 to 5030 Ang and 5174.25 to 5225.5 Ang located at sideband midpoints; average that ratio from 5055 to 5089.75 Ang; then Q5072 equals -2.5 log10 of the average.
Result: -0.08 mag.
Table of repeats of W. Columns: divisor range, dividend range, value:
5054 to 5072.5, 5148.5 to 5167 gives 1.15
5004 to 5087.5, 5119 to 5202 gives 1.07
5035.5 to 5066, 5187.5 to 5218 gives 1.03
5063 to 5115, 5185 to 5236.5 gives 1.13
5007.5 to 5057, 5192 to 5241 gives 1.29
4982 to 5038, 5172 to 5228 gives 1.10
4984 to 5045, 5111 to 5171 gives 1.20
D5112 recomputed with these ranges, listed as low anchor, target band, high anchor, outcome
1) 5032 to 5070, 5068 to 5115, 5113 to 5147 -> 1.64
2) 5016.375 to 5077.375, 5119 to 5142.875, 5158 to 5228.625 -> -2.34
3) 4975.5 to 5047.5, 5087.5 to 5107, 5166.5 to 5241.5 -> -0.90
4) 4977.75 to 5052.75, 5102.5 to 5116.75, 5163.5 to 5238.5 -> -1.11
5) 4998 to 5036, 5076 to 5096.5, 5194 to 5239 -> -0.40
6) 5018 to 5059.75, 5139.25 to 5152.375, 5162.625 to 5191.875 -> -3.79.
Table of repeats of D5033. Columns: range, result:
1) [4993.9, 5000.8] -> 32.2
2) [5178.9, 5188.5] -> 24.8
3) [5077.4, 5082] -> 31.1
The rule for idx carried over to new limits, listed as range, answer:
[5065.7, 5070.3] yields 30.6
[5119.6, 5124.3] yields 35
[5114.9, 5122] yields 37.2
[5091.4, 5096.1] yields 32.7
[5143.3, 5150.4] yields 34.6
